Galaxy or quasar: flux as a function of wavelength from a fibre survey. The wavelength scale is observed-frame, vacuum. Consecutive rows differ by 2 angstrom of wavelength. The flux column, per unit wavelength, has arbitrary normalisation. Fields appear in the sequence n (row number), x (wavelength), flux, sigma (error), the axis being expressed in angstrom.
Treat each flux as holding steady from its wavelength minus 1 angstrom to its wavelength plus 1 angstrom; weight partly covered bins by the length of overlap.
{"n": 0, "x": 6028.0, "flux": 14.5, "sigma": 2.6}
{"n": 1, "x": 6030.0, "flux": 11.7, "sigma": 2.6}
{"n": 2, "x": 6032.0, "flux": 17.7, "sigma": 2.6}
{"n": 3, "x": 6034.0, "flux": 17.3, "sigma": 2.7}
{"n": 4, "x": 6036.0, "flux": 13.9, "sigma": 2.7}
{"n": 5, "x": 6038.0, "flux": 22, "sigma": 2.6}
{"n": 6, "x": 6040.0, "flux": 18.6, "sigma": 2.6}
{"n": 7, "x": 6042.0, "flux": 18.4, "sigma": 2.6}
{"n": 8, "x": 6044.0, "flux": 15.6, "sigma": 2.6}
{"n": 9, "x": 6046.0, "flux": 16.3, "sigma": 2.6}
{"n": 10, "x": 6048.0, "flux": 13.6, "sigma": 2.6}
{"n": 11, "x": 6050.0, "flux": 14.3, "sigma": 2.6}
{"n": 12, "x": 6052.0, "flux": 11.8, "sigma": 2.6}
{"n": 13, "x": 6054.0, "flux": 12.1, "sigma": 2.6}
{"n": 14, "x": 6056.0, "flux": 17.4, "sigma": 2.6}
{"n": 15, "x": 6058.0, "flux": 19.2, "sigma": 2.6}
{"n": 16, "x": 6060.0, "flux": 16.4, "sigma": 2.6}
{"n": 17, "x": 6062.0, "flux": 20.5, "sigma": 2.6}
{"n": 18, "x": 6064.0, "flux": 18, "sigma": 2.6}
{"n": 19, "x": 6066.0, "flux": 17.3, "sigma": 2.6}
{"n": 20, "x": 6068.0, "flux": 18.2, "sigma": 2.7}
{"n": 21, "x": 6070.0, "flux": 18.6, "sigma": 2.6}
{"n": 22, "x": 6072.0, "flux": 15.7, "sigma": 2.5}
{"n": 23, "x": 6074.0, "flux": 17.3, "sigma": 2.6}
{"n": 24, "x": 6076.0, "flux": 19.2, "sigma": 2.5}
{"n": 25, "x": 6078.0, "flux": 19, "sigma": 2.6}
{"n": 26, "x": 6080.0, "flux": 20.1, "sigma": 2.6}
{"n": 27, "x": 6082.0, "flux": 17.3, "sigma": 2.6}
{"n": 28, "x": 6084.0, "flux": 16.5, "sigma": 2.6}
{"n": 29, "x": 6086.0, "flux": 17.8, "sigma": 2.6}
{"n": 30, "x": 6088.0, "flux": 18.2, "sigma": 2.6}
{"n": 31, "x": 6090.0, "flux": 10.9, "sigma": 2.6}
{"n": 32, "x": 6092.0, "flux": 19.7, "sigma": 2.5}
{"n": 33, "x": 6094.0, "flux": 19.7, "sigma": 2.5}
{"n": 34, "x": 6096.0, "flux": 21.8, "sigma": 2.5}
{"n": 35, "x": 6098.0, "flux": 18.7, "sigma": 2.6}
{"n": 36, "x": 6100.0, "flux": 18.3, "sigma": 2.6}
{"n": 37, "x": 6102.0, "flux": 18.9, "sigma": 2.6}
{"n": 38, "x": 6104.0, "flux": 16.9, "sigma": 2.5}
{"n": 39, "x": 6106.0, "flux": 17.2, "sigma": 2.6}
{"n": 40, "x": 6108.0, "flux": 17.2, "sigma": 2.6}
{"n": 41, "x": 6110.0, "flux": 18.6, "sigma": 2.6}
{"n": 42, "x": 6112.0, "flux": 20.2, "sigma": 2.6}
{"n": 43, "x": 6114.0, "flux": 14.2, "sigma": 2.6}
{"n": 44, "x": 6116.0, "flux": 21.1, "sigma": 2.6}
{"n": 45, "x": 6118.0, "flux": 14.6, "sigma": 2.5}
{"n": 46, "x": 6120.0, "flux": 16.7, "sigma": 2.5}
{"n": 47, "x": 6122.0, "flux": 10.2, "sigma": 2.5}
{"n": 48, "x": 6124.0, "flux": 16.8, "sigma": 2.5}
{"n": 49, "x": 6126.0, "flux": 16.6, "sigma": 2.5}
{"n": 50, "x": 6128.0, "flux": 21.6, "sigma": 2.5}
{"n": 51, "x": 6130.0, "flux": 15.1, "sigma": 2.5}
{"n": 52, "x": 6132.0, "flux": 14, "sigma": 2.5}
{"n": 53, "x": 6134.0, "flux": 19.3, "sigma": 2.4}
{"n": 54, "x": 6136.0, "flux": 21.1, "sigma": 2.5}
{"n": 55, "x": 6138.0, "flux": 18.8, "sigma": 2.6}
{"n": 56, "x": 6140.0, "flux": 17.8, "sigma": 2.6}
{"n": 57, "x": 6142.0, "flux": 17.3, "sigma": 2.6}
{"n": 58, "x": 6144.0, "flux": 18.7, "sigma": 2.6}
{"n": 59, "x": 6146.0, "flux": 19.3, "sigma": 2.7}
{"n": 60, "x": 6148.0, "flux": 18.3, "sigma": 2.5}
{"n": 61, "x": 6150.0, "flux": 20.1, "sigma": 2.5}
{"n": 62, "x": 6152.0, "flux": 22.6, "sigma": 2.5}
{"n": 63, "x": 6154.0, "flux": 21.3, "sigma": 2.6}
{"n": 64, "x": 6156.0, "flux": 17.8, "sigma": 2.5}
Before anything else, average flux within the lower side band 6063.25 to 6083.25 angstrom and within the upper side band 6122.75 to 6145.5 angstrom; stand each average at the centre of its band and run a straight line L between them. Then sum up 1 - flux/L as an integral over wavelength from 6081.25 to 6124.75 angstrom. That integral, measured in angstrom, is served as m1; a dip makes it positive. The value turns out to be 1.49 angstrom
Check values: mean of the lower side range 18.1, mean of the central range 17.3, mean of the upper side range 17.9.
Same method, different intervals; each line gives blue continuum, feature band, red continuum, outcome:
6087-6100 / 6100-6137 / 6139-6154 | 2.8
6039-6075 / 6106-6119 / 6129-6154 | 0.2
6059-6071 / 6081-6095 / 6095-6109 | 0.9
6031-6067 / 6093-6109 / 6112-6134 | -2.0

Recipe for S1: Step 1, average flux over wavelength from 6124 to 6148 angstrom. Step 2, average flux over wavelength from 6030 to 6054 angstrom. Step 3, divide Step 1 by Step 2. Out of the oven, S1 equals 1.13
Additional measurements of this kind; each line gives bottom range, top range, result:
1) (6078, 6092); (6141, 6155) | 1.15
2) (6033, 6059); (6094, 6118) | 1.13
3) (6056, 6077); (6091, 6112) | 1.04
